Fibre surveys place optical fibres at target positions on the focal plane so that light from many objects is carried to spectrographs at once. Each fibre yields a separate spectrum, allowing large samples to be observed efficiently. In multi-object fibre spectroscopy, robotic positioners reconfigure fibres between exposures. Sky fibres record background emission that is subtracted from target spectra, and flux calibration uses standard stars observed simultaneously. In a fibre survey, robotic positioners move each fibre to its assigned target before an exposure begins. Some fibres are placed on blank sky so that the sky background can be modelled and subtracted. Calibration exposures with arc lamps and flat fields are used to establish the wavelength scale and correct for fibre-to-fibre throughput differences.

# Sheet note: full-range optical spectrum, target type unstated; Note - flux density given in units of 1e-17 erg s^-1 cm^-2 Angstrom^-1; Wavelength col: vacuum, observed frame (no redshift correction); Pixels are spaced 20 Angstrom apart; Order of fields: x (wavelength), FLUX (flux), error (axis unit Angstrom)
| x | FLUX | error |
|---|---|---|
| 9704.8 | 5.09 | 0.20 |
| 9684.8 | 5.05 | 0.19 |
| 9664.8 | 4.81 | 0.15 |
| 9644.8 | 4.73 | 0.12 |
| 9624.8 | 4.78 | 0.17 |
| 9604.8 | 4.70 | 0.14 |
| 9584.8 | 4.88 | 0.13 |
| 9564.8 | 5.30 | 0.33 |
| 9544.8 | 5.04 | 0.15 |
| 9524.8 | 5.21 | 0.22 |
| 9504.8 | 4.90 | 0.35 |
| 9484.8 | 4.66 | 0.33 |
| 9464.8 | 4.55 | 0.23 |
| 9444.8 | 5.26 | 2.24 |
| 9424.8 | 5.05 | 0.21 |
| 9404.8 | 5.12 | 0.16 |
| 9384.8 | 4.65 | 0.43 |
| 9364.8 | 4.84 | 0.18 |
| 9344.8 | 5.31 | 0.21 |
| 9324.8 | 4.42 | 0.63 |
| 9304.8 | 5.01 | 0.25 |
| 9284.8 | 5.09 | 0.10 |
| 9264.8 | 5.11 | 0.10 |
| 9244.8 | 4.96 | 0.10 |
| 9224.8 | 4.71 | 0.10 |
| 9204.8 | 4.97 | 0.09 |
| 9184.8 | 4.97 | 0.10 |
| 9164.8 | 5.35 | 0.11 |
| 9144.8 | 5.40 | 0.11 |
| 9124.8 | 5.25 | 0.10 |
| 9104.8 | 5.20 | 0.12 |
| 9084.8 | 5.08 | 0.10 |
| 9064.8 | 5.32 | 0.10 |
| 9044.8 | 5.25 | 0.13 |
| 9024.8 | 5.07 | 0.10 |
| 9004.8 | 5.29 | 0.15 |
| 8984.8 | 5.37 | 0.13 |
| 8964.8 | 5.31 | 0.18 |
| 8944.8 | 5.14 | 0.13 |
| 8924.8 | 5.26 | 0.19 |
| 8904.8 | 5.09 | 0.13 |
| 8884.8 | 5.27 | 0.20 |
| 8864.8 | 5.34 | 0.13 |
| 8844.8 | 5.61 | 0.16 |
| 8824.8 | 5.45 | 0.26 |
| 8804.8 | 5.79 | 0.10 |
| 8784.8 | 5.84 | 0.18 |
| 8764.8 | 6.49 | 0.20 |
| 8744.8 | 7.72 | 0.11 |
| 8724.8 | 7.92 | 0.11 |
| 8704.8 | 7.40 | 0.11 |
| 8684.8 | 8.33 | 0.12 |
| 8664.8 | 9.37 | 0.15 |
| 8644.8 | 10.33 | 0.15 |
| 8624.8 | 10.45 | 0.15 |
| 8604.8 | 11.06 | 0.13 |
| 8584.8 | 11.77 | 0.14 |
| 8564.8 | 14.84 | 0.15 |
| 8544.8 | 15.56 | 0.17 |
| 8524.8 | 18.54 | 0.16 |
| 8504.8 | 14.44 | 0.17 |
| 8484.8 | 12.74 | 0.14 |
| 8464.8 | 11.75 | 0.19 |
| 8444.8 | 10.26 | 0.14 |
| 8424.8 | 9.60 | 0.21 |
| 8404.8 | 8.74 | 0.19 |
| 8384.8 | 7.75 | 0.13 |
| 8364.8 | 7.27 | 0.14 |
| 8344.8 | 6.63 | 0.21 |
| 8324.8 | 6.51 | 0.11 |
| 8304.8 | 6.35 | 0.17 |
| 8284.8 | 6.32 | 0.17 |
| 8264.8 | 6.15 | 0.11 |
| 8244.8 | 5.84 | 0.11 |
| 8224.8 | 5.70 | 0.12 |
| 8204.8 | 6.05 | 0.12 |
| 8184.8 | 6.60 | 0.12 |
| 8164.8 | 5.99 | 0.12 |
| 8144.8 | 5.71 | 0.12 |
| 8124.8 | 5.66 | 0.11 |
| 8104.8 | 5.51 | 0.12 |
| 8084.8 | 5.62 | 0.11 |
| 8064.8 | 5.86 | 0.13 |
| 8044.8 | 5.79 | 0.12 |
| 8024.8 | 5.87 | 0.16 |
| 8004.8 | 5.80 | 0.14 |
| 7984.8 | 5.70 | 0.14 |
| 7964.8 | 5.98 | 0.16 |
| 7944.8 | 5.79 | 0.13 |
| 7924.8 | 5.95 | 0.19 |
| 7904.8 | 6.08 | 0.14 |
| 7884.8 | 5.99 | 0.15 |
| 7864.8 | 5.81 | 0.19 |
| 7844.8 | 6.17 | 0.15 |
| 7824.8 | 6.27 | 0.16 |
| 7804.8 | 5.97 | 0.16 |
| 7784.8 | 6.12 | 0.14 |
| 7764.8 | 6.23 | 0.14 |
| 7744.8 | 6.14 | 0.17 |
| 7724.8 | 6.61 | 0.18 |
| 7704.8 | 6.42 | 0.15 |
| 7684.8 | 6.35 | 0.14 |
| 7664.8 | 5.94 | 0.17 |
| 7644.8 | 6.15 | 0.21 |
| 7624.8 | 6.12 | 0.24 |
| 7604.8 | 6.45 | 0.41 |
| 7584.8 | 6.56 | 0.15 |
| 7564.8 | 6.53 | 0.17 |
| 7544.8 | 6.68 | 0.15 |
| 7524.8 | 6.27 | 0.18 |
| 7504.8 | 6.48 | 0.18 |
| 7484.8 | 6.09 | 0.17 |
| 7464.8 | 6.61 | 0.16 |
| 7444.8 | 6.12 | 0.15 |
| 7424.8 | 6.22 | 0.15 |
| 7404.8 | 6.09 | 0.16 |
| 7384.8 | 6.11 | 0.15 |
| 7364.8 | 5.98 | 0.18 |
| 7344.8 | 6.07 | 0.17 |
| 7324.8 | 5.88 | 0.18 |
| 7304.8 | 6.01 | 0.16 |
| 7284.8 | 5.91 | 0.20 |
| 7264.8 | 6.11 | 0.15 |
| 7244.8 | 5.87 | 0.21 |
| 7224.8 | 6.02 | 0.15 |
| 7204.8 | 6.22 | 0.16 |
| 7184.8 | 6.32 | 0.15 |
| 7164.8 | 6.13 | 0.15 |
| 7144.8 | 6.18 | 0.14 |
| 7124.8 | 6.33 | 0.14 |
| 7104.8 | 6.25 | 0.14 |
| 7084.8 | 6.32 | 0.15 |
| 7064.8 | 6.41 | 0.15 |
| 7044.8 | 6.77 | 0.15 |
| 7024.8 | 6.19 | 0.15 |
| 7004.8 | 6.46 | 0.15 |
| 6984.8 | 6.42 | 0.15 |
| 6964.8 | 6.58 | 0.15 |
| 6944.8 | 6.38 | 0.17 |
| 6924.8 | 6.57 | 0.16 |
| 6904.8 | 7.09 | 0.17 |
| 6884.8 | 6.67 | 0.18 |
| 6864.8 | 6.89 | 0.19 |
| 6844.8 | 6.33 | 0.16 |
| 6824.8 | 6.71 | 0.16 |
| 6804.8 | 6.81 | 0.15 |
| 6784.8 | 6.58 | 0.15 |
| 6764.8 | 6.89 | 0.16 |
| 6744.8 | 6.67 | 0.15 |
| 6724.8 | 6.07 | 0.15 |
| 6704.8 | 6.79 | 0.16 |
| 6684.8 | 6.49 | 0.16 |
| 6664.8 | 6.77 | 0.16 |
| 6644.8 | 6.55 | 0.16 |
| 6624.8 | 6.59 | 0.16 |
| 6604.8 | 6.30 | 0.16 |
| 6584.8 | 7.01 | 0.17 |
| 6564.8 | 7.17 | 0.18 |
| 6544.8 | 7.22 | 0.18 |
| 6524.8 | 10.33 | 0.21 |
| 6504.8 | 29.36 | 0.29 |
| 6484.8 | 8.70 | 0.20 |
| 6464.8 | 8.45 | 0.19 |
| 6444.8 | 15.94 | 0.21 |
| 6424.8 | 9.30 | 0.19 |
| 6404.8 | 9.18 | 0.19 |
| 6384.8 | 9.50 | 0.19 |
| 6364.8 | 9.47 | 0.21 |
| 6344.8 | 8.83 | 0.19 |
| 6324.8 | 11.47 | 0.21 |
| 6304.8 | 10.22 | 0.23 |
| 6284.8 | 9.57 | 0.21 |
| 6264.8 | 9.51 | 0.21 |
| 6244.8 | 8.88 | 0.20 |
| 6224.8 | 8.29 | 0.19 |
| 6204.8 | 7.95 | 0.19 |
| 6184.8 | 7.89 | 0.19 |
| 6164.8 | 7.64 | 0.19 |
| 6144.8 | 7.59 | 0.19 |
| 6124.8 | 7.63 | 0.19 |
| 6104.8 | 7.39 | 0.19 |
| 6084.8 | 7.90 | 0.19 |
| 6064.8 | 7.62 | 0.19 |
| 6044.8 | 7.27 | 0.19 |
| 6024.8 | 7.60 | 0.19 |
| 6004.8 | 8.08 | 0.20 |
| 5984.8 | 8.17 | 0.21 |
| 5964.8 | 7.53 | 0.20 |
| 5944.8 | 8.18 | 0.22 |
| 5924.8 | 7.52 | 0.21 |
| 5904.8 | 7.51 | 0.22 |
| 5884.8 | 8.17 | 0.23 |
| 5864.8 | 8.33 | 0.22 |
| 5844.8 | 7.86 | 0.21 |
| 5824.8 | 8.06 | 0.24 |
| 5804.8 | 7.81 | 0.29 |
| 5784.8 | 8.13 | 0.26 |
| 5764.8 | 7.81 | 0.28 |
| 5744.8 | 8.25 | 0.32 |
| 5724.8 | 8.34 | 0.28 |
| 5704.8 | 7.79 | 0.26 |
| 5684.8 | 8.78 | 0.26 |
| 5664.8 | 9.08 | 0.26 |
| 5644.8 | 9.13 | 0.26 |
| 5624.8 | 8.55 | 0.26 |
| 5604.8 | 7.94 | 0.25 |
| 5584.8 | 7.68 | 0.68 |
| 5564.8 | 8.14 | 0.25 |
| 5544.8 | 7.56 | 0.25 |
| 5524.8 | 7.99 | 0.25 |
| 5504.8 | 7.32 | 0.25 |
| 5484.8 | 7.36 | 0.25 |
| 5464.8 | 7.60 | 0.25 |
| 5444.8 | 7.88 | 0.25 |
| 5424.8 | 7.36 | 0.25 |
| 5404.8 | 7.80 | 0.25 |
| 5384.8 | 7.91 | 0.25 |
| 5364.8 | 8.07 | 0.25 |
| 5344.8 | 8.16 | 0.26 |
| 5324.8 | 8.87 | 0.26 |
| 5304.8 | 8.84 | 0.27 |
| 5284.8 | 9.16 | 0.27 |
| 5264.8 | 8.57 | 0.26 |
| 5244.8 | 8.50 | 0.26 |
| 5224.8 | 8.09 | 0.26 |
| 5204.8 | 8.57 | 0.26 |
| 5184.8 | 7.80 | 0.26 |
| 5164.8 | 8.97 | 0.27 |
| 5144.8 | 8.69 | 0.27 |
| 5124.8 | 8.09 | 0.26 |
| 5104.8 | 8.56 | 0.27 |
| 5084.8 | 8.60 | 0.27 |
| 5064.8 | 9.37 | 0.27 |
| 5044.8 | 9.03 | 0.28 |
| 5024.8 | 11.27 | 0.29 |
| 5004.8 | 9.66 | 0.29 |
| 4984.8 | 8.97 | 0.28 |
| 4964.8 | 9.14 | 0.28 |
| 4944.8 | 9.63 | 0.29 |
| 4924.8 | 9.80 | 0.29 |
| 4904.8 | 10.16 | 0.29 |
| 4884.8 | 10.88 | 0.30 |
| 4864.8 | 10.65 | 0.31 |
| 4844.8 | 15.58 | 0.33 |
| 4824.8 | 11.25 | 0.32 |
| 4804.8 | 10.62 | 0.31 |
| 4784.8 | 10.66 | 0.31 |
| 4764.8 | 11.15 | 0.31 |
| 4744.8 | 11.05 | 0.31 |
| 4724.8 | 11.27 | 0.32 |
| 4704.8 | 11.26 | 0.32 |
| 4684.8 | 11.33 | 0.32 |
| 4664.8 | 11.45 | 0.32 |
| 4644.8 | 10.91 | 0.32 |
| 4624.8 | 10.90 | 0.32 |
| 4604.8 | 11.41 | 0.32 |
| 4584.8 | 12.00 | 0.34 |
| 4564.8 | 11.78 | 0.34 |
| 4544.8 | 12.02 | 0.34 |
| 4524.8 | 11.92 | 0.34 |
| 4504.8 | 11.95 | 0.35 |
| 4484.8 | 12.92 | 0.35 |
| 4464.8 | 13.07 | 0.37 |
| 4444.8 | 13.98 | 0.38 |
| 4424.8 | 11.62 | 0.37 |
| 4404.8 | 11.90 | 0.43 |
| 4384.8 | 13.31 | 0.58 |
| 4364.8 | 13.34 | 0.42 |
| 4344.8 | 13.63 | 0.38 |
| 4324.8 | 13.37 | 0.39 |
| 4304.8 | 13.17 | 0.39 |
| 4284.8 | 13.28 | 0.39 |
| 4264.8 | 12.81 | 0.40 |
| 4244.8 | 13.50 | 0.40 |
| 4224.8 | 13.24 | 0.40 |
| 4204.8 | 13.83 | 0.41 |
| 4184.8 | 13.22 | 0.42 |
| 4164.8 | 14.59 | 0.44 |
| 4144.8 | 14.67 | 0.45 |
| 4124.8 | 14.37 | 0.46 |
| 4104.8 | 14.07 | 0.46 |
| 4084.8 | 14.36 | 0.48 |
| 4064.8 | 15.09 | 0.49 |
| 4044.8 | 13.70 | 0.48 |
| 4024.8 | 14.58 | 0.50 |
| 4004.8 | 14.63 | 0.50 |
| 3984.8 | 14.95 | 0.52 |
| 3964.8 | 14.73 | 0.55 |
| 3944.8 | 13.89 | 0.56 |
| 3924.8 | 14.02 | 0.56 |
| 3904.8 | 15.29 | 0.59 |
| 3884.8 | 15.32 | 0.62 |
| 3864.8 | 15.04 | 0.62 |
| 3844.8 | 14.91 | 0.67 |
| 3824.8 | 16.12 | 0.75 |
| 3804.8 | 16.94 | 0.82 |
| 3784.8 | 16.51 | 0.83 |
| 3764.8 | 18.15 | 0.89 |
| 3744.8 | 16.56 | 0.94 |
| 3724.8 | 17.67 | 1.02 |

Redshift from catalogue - 0.299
